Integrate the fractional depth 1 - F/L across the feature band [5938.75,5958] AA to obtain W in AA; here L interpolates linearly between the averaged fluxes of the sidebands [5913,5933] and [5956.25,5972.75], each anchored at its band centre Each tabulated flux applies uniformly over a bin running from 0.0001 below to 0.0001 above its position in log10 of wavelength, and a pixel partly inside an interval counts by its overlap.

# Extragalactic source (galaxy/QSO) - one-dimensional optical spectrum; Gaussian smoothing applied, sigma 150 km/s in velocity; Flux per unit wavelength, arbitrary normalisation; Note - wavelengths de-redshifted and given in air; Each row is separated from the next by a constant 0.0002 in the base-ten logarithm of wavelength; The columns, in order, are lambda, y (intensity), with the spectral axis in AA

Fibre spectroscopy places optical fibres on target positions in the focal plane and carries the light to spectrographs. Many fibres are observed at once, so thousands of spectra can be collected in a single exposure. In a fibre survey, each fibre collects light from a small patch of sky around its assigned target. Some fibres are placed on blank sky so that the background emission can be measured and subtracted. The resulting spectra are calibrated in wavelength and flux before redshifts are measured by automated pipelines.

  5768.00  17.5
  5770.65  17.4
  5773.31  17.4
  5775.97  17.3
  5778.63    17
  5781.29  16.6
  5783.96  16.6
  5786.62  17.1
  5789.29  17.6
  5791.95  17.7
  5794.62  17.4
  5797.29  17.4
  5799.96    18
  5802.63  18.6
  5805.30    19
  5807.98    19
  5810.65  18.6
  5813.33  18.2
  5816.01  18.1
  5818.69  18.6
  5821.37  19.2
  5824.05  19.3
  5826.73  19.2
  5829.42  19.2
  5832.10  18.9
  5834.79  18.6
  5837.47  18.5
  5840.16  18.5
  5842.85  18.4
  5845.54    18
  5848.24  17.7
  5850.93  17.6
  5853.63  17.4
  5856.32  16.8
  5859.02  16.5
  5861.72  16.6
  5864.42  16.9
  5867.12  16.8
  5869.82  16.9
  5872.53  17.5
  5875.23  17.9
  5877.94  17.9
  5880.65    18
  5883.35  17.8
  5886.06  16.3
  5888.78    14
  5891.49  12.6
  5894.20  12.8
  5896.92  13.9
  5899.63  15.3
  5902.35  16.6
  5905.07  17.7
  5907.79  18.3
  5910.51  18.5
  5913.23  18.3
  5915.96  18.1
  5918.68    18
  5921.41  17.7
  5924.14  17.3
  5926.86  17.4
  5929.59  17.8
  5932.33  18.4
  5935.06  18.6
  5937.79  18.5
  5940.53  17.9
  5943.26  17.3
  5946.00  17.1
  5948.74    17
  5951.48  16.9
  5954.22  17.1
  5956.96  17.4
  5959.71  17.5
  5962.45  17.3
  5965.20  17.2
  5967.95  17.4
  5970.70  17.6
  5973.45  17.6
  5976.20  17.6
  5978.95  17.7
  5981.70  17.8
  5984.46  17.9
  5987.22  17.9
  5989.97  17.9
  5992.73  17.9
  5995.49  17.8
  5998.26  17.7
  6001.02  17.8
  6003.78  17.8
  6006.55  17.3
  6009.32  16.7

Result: 0.3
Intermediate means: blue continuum 17.8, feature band 17.3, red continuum 17.4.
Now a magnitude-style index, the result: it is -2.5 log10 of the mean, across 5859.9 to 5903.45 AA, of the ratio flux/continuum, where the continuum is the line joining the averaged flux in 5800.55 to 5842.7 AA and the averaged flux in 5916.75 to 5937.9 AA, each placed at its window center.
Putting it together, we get 0.14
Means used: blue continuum 18.7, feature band 16.1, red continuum 17.9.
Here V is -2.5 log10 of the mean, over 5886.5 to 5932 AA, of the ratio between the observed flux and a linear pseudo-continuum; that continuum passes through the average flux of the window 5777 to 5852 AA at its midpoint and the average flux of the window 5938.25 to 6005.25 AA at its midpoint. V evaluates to 0.078 mag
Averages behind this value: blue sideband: 18.2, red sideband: 17.6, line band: 16.6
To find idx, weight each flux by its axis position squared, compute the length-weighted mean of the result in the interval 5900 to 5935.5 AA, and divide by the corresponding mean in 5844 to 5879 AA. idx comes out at 1.05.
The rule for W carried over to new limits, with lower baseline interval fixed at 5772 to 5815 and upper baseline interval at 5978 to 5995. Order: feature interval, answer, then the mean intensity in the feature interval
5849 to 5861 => 0.5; 17.1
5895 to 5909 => 1.3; 16.2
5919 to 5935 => 0.0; 17.8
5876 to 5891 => 1.0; 16.6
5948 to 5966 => 0.6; 17.2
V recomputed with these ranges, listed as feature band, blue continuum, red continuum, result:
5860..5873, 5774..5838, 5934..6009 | 0.07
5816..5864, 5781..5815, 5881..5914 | -0.06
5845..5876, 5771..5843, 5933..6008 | 0.05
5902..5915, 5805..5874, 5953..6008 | -0.01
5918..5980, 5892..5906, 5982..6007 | -0.07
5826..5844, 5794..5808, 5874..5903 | -0.09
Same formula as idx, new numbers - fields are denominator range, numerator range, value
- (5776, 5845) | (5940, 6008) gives 1.02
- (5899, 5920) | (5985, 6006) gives 1.04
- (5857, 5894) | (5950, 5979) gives 1.09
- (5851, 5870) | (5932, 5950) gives 1.08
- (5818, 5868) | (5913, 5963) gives 1.01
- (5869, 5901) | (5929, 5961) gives 1.13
